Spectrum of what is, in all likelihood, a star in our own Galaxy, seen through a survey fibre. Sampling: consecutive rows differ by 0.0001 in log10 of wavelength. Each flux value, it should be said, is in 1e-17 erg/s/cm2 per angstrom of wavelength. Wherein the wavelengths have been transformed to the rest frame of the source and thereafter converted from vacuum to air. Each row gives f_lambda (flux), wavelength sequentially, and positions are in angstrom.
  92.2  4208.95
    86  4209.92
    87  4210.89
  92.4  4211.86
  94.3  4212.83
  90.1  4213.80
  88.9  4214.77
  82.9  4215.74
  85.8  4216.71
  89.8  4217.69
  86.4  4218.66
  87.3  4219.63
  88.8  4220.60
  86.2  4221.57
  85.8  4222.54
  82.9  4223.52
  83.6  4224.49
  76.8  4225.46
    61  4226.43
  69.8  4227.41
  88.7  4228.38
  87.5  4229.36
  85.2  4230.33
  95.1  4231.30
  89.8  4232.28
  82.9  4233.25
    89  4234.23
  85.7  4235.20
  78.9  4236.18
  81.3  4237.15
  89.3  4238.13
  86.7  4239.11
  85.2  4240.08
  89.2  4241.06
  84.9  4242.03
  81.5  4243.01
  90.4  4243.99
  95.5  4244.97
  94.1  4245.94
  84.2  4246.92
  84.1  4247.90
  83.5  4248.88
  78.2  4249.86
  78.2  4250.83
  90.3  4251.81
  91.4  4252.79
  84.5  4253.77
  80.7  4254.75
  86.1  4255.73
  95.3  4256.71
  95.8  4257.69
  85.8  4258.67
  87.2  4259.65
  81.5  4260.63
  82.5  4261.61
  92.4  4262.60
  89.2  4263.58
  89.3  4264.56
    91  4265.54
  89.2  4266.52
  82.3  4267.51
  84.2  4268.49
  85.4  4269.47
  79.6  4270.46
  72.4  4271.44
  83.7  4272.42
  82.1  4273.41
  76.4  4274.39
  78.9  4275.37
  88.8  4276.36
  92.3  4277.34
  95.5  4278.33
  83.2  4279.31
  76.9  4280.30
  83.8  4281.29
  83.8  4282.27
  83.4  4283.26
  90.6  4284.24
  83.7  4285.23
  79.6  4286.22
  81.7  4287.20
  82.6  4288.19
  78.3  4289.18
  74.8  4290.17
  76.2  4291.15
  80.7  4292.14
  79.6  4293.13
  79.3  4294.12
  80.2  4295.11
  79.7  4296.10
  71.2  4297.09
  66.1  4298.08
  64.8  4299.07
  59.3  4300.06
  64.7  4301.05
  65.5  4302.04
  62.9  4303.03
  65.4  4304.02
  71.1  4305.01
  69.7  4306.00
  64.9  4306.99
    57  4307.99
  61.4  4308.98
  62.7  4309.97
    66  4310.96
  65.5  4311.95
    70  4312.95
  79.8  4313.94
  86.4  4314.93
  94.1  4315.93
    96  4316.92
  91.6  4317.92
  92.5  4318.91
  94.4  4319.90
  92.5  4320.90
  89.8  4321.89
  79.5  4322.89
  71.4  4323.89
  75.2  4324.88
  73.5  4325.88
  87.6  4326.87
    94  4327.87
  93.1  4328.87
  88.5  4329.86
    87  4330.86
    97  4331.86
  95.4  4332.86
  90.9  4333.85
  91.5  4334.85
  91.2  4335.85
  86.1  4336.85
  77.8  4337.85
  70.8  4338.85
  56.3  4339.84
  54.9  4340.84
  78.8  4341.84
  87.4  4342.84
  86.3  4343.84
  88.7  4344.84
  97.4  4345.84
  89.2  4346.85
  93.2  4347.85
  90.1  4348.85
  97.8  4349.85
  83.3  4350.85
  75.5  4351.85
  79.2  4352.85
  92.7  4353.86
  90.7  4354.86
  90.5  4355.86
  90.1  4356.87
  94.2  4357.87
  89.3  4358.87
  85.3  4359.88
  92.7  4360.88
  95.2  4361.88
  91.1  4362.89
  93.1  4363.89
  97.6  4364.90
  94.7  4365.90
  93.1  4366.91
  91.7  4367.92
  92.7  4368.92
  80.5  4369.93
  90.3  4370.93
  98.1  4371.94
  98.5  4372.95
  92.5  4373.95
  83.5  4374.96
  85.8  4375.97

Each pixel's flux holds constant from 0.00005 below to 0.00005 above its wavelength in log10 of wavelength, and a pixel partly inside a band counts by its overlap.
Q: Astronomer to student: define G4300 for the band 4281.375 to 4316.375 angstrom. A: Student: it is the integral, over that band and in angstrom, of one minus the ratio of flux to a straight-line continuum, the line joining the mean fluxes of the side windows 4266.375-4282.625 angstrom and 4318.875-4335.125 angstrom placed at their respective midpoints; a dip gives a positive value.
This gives 4.7 angstrom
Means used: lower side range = 83.3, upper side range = 87.7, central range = 73.9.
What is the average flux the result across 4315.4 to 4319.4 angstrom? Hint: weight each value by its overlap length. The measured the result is 93.4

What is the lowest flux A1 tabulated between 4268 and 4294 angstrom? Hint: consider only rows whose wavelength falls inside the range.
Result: 72.4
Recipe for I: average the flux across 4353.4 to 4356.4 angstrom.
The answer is 91.2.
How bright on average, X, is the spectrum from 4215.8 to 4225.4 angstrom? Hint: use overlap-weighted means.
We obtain 85.7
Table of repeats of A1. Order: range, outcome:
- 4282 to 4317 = 57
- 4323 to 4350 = 54.9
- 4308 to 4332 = 61.4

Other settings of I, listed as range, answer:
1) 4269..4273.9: 80.6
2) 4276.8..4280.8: 86.9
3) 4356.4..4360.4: 89.8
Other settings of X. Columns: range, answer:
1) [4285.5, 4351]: 79.6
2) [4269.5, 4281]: 82.8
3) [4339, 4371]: 87.4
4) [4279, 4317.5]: 74.9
